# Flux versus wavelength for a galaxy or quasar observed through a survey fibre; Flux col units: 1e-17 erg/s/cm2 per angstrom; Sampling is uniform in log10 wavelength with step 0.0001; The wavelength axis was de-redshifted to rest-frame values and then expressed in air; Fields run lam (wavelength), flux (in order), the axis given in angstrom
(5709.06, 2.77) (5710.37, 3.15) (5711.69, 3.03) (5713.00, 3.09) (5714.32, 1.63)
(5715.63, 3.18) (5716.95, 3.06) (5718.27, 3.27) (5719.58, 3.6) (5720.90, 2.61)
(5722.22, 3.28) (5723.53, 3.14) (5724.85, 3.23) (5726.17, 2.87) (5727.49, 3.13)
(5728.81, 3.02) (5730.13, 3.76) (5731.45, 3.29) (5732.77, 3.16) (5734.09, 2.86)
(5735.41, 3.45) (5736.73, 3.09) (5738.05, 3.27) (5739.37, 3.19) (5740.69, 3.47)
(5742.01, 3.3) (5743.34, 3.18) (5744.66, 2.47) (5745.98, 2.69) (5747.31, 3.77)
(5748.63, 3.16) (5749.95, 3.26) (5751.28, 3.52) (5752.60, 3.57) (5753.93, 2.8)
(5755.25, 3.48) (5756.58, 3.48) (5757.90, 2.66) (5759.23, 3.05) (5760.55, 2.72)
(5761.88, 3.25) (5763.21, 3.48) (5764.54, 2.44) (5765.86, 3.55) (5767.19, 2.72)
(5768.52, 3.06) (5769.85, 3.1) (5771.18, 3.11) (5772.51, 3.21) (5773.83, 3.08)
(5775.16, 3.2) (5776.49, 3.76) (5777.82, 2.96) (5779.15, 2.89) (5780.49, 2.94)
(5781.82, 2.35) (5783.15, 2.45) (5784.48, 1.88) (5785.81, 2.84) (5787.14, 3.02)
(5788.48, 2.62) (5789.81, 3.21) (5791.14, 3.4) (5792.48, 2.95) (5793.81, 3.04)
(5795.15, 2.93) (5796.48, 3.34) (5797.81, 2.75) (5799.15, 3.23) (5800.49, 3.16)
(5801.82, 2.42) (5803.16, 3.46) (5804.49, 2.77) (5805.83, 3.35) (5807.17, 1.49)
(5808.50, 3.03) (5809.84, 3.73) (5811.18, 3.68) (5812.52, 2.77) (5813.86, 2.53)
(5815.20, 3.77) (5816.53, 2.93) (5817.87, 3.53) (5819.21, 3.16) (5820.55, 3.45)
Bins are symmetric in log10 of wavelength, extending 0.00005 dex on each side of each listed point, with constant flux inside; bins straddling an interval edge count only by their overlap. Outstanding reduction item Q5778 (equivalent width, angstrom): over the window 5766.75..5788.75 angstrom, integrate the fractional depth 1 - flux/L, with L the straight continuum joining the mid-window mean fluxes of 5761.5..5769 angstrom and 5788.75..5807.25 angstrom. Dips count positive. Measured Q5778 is 1.1 angstrom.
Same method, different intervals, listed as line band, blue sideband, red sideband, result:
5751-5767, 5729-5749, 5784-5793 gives -0.41 angstrom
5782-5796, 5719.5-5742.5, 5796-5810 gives 0.78 angstrom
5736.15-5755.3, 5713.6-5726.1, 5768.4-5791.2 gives -1.54 angstrom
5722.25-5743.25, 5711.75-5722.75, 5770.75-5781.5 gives -1.47 angstrom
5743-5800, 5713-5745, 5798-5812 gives 0.44 angstrom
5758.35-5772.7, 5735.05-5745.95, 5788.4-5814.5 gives 0.15 angstrom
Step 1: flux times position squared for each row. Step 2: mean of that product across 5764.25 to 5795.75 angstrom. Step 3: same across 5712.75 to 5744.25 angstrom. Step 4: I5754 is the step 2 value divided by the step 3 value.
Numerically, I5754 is 0.96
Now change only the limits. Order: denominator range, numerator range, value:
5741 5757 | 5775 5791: 0.89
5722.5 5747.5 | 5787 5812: 0.98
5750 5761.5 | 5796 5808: 0.92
